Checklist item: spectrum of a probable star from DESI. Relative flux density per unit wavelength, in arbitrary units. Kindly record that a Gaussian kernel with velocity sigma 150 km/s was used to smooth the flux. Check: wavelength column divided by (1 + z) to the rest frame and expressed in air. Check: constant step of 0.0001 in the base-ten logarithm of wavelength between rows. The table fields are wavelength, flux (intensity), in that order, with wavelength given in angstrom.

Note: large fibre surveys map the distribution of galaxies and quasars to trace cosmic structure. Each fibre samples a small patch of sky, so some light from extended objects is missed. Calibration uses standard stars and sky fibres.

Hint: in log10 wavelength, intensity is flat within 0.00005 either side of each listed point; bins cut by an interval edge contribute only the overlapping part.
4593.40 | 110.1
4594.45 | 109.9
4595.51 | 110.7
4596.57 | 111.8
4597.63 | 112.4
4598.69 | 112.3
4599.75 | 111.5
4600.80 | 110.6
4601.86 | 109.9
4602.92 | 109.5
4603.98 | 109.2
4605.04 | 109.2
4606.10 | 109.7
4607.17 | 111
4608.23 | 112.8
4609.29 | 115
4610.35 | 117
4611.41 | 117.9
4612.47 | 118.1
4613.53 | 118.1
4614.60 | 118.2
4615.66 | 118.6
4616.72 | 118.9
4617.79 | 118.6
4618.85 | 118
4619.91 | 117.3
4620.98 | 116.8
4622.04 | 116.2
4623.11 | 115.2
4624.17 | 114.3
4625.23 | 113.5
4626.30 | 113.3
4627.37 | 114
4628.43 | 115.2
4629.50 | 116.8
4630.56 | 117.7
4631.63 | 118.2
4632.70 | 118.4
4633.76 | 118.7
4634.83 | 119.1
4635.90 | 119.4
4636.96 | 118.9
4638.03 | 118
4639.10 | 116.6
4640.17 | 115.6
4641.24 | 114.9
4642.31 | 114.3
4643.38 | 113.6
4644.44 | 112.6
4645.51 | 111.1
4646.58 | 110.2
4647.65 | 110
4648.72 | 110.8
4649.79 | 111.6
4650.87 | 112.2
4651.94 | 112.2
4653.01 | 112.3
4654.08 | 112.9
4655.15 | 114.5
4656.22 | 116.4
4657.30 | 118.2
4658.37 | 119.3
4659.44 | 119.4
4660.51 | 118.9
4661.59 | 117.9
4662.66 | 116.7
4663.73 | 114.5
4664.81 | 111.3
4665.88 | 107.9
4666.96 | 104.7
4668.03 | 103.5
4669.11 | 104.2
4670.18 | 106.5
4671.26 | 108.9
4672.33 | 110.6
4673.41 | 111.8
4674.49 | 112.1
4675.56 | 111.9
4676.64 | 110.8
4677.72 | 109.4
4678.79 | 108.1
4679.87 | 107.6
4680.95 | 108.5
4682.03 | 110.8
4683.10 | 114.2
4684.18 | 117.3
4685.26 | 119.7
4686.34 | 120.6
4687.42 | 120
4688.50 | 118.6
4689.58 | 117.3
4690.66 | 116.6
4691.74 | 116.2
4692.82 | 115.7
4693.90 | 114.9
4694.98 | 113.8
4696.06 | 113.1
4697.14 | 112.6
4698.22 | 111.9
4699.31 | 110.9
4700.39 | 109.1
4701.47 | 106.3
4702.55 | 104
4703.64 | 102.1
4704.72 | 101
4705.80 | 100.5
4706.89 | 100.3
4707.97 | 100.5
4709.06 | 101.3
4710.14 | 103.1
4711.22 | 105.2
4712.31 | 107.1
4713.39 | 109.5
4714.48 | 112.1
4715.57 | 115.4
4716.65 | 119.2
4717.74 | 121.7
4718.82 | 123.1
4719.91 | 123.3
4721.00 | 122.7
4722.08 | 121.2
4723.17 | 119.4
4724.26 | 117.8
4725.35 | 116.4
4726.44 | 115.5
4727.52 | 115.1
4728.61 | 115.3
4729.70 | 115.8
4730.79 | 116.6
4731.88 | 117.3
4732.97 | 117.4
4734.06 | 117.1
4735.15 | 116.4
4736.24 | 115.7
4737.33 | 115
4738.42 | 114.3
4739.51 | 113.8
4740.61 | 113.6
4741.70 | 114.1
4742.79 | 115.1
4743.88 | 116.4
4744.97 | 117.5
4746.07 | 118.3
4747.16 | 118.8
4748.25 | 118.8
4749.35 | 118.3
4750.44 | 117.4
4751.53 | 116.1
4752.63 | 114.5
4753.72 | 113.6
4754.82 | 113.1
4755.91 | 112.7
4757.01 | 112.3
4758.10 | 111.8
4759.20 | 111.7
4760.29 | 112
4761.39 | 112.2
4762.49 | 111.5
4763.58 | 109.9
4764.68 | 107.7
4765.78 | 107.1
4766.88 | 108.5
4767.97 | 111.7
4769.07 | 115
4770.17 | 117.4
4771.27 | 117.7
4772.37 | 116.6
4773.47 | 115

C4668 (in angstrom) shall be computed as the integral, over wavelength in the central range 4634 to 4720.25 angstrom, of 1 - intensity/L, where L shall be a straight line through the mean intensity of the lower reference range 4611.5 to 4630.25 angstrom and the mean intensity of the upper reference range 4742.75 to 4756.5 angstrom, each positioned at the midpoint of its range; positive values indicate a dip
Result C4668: 3.0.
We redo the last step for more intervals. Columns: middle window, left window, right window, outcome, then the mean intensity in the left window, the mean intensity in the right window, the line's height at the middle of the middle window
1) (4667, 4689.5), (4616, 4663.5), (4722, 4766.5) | 0.7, 116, 115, 115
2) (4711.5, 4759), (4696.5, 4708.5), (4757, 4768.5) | -3.5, 105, 111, 108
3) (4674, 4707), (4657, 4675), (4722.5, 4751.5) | 0.6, 112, 116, 114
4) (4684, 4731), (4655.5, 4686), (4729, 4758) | 0.4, 112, 116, 114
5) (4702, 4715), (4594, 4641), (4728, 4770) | 1.2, 115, 114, 115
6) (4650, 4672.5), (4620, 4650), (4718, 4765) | 0.6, 115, 116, 115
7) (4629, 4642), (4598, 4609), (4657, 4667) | -0.5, 111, 115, 113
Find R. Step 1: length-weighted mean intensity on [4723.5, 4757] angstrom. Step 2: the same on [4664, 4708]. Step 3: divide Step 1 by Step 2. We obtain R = 1.0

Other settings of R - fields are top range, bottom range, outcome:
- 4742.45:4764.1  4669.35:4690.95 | 1.02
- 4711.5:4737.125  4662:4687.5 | 1.05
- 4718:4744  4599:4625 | 1.02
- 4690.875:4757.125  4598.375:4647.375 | 0.99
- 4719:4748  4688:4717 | 1.07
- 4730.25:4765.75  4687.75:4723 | 1.03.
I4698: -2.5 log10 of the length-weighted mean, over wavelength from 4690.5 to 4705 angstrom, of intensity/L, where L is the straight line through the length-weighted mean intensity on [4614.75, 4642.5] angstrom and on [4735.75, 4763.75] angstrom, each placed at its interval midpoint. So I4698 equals 0.05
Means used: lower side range 117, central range 111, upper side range 115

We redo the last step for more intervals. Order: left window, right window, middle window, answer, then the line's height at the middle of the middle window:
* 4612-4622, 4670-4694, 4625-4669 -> 0.01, 116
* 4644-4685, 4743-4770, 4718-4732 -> -0.05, 113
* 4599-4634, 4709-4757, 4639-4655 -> 0.02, 115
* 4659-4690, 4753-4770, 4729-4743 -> -0.04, 112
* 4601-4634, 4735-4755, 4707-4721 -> 0.04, 116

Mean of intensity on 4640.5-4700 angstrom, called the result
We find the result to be 113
